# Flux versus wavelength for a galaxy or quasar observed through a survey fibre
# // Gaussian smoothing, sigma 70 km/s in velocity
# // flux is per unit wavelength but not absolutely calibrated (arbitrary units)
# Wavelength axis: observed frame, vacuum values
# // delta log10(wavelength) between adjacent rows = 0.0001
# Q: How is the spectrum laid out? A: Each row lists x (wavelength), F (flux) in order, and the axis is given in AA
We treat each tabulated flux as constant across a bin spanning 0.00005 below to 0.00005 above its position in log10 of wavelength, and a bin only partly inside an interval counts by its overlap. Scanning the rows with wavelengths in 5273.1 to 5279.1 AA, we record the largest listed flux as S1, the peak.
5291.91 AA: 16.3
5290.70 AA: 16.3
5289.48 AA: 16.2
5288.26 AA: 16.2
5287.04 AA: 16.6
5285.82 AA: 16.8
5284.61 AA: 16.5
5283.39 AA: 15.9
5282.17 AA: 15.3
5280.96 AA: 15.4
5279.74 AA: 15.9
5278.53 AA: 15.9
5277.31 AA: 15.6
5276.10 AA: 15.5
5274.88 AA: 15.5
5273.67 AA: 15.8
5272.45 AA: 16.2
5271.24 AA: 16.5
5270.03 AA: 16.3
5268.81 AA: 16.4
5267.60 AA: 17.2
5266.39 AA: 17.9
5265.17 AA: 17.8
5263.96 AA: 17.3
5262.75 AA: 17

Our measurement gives 15.9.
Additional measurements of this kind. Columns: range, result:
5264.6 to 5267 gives 17.9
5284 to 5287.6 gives 16.8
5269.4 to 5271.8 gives 16.5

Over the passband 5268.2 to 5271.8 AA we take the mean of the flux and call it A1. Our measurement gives 16.4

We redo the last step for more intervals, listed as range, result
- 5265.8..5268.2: 17.6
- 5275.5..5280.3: 15.7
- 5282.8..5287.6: 16.5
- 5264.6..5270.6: 17.1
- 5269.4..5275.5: 16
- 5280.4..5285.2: 15.8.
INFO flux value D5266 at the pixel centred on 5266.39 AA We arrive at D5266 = 17.9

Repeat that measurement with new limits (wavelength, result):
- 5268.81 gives 16.4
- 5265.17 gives 17.8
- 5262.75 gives 17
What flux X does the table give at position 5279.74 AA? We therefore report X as 15.9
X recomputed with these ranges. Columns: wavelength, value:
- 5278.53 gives 15.9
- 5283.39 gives 15.9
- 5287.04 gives 16.6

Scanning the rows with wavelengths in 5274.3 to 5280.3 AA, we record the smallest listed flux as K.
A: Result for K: 15.5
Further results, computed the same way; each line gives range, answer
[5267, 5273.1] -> 16.2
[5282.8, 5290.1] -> 15.9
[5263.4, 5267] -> 17.3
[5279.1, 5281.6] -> 15.4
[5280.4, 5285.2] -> 15.3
